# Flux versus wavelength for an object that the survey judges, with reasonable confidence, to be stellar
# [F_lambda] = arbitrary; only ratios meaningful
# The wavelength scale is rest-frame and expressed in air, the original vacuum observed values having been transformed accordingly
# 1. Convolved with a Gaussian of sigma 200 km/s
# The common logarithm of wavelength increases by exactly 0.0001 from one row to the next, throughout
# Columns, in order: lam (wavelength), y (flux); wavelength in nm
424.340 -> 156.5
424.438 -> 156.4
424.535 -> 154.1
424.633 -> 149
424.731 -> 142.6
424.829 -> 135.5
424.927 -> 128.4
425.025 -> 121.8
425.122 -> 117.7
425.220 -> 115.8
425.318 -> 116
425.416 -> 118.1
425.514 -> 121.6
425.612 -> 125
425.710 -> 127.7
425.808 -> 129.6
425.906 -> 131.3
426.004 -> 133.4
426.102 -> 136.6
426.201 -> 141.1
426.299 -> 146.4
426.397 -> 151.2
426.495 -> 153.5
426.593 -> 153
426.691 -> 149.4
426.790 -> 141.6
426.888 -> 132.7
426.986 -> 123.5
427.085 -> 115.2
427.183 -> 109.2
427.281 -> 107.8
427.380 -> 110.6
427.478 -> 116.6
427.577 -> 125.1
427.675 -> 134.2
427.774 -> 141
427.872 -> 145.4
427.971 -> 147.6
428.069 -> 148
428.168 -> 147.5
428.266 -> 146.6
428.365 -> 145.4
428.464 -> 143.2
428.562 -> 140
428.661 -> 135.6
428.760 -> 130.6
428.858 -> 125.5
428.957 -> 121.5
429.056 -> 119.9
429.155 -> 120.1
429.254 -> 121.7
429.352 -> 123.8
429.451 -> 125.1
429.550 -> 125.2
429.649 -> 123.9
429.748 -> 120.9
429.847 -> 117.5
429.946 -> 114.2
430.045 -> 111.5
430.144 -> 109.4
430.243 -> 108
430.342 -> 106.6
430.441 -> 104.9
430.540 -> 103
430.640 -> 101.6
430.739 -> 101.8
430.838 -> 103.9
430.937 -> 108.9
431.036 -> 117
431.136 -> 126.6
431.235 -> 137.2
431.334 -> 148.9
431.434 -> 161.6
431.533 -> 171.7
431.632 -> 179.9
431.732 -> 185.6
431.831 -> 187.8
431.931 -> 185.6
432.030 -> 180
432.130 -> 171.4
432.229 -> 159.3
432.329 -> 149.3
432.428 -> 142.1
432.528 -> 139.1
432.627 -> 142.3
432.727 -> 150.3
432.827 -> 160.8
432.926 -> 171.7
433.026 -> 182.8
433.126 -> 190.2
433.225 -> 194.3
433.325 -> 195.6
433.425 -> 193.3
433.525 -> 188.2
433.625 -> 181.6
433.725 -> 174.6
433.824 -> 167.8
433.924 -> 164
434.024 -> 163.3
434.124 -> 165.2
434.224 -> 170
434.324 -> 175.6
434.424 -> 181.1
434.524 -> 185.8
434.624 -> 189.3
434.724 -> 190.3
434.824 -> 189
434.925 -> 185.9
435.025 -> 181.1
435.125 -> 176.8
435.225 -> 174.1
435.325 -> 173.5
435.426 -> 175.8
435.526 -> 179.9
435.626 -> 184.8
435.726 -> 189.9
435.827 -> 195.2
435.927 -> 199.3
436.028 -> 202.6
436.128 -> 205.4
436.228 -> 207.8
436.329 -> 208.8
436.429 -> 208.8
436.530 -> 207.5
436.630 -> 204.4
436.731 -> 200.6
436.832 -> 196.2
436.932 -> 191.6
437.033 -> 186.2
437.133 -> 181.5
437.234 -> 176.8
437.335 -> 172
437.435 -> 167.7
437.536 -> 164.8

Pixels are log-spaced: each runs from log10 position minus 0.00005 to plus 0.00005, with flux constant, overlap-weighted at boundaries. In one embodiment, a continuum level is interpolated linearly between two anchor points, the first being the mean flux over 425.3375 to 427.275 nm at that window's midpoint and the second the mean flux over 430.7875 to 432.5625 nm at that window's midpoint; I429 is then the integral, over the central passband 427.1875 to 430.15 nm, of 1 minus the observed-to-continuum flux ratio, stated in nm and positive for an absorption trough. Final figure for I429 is 0.282 nm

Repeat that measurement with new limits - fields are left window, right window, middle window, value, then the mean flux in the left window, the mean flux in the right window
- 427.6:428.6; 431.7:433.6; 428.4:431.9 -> 0.63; 144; 172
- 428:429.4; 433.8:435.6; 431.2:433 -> -0.05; 134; 177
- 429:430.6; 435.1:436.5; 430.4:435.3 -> -0.24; 116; 192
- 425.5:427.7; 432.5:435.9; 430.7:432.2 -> 0.09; 131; 178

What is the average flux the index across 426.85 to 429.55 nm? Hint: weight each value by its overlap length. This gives 130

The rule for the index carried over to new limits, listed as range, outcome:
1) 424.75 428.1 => 131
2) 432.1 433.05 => 156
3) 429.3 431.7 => 124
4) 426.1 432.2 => 134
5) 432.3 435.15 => 174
